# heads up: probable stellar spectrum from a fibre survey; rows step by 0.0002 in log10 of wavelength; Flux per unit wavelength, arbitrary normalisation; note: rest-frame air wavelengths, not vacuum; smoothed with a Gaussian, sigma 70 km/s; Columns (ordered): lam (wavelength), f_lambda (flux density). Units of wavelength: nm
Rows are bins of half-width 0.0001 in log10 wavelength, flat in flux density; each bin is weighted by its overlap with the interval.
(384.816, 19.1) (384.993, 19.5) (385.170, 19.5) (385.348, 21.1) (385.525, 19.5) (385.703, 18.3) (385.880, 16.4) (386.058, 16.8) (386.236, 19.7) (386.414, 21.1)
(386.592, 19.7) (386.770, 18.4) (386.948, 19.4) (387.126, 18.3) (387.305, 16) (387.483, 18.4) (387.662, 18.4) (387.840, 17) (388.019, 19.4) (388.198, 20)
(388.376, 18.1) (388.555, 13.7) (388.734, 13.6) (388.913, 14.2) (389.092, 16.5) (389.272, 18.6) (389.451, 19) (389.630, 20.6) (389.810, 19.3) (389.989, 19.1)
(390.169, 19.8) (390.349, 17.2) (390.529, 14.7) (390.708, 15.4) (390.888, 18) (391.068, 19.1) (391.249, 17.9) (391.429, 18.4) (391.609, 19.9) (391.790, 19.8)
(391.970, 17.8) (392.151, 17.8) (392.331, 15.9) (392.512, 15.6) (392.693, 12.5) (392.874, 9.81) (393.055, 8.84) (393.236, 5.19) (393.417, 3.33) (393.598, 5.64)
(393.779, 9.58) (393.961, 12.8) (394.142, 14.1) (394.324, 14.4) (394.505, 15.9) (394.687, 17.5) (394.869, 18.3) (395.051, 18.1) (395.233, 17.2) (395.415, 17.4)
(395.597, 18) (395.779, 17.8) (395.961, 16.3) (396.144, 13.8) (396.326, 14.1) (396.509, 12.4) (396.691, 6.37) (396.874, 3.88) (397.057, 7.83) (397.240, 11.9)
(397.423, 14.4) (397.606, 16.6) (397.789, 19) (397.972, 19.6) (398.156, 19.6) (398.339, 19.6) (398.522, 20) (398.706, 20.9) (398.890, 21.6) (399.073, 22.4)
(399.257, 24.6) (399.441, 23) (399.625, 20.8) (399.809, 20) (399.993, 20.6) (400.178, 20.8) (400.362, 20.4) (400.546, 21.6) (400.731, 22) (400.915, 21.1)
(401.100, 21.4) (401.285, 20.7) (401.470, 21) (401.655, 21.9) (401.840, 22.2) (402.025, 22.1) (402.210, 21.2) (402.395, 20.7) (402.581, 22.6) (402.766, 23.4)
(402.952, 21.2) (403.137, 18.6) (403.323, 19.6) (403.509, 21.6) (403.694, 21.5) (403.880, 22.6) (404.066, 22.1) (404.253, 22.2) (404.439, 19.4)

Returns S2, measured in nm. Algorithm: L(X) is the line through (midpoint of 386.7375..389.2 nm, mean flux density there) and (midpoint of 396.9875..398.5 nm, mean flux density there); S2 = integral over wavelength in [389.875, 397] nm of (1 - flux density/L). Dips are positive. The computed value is 0.93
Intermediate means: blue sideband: 17.2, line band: 14.6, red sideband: 16.4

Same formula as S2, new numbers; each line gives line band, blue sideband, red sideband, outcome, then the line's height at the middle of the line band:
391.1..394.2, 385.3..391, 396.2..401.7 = 0.82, 18.1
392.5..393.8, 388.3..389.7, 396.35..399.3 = 0.64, 16.4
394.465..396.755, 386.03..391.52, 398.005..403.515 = 0.47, 19.8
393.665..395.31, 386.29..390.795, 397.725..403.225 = 0.37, 19.5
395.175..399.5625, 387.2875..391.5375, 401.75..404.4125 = 0.73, 19.9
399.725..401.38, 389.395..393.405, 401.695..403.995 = -0.05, 20.4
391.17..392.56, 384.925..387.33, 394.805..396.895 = -0.13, 16.5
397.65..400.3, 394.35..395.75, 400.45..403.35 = -0.15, 19.7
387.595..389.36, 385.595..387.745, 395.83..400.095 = 0.12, 18.2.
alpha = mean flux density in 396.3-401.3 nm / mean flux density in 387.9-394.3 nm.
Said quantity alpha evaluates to 1.2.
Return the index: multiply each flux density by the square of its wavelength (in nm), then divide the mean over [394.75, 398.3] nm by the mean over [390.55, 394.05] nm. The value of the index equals 1.1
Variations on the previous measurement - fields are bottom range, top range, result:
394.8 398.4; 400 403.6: 1.45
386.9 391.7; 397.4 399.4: 1.19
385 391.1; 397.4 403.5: 1.23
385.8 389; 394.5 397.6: 0.84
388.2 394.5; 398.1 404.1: 1.47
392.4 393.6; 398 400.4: 2.40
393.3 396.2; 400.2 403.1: 1.55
